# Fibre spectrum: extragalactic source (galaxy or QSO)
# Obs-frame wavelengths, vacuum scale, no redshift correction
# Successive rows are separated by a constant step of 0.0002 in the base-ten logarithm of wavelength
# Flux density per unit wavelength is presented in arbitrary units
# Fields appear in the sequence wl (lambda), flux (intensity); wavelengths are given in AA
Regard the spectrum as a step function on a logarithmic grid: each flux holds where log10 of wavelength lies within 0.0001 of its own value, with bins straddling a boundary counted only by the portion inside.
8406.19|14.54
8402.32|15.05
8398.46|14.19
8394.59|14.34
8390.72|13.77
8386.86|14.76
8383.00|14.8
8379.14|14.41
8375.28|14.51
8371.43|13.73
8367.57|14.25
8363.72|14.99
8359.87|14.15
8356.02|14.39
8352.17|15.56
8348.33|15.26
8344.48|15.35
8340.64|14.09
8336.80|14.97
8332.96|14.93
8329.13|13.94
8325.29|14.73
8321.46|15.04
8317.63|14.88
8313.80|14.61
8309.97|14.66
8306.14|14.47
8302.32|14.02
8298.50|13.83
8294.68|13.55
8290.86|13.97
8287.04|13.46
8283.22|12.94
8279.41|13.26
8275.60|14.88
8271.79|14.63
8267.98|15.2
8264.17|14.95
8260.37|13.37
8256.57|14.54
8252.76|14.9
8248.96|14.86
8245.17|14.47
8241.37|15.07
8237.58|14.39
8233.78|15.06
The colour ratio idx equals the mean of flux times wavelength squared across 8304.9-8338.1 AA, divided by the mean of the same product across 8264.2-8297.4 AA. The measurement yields 1.06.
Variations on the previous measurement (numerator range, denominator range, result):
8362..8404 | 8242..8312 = 1.04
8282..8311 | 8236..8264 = 0.96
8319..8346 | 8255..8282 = 1.04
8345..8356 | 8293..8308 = 1.10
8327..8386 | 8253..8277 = 1.02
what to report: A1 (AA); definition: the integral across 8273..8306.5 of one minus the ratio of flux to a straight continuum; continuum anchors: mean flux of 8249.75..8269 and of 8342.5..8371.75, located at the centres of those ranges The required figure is 1.9 AA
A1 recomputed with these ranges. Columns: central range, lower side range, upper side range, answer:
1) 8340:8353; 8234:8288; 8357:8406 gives -0.64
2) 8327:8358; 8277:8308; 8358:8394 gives -1.54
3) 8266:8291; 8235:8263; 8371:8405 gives 0.79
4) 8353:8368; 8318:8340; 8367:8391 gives -0.06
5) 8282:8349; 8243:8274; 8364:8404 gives 0.69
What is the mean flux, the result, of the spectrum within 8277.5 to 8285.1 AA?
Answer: 13.1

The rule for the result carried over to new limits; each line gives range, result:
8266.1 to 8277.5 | 14.9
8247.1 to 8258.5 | 14.8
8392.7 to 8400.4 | 14.3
